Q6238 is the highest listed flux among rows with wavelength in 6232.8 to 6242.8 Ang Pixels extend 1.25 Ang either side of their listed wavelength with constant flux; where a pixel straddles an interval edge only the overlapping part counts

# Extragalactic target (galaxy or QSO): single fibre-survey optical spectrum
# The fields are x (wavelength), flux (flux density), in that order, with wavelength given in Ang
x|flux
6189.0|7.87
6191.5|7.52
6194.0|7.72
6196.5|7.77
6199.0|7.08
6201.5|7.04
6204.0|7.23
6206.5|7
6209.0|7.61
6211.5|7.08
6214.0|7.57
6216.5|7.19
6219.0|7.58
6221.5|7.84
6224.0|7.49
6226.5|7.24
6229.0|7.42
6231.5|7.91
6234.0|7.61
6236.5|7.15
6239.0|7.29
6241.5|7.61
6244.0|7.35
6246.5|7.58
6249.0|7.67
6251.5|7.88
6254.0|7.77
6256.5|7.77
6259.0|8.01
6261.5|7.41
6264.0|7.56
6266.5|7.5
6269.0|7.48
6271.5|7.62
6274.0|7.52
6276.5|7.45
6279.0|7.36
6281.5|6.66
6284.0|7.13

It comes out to 7.61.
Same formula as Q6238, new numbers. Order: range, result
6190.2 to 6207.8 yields 7.77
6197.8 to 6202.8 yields 7.08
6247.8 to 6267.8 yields 8.01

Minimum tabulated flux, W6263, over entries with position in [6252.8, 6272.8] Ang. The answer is 7.41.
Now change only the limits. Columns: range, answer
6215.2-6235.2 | 7.19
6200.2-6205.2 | 7.04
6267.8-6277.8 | 7.45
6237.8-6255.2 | 7.29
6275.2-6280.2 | 7.36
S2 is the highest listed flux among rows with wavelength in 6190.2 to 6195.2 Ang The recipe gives 7.72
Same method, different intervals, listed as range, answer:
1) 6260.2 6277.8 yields 7.62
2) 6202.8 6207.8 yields 7.23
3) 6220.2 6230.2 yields 7.84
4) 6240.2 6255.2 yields 7.88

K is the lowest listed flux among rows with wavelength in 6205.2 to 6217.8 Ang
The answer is 7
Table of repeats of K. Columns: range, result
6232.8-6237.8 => 7.15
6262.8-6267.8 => 7.5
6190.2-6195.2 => 7.52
